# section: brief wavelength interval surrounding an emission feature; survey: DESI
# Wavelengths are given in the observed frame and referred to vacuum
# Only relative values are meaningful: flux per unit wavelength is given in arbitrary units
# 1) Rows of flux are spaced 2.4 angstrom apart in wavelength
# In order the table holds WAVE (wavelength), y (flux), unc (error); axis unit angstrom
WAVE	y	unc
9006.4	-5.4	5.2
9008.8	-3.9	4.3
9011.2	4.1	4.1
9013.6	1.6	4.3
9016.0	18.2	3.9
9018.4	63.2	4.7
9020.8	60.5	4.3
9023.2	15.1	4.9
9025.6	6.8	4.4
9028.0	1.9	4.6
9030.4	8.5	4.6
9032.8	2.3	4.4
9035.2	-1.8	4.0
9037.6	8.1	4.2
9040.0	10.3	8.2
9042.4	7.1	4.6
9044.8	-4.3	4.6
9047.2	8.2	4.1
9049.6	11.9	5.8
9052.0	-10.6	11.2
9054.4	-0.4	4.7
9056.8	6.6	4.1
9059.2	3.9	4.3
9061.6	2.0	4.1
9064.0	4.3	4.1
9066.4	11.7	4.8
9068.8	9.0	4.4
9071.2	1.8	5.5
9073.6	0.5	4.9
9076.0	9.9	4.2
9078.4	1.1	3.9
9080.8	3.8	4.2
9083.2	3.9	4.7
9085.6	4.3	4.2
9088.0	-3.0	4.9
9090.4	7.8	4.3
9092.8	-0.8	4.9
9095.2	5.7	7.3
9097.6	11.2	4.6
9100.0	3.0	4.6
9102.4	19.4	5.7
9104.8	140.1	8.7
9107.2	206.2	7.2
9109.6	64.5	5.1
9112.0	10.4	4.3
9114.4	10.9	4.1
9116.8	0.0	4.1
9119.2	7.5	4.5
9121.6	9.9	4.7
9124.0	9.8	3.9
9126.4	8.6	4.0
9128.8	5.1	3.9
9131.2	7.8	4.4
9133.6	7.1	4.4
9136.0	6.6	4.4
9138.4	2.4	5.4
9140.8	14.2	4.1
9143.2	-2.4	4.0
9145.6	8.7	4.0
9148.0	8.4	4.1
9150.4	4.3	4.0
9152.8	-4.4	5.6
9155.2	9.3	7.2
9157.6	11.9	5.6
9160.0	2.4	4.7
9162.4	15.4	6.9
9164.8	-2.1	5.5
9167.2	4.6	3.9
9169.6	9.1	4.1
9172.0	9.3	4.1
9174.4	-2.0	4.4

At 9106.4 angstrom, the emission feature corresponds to [O III] 5007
